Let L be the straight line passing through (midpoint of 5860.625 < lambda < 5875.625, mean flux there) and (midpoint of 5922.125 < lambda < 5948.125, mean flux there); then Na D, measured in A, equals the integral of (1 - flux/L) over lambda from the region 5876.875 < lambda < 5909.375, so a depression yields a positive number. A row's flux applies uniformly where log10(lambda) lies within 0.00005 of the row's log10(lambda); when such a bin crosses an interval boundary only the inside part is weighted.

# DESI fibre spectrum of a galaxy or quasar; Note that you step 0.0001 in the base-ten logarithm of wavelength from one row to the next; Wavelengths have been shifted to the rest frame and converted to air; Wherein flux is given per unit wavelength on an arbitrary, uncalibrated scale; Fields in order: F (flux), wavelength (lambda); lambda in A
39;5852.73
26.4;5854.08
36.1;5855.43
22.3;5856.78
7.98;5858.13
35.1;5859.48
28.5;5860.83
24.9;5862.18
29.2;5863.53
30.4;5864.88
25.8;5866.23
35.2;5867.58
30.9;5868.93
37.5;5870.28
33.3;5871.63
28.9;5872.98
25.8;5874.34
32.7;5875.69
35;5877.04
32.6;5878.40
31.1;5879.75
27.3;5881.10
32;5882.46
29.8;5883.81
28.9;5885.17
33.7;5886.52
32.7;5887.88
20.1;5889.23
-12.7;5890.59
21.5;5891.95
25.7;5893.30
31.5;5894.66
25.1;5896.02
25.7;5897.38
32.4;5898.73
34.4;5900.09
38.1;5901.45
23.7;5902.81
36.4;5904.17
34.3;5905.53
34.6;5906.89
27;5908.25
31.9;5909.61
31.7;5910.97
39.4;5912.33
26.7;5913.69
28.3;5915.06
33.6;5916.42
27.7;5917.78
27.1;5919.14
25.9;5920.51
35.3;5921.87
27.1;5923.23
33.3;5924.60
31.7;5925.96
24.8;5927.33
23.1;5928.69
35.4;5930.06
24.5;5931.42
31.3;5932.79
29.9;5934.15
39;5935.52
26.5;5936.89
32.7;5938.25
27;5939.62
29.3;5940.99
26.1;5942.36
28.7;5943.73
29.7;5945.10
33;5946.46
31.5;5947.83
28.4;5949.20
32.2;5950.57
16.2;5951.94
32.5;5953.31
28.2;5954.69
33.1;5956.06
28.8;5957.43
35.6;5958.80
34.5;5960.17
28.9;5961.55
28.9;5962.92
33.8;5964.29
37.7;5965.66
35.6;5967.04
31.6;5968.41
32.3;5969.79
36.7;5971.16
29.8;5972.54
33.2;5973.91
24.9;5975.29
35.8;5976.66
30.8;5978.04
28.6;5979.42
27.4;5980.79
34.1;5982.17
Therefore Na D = 1.87 A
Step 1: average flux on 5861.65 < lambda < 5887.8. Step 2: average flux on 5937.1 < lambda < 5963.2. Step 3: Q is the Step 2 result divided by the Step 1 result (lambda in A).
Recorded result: 0.96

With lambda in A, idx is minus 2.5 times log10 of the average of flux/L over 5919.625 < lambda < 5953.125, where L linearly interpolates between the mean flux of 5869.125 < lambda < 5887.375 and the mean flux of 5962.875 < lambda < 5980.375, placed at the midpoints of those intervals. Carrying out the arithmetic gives 0.10 mag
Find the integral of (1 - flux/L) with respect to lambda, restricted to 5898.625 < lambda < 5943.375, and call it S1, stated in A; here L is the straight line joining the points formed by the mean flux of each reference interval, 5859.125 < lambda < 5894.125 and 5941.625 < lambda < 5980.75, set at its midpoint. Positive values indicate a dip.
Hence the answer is -1.4 A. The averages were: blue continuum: 28.3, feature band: 30.6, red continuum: 30.9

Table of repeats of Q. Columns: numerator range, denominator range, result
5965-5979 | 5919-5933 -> 1.13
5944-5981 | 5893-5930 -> 1.03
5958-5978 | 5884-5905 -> 1.23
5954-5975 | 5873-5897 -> 1.22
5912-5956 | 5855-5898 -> 1.07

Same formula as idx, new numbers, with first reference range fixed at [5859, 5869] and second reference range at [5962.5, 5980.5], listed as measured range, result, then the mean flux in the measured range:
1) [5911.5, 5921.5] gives 0.036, 30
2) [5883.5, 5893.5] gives 0.348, 22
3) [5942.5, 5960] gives 0.068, 29.9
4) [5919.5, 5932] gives 0.080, 29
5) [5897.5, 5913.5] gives -0.064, 32.6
